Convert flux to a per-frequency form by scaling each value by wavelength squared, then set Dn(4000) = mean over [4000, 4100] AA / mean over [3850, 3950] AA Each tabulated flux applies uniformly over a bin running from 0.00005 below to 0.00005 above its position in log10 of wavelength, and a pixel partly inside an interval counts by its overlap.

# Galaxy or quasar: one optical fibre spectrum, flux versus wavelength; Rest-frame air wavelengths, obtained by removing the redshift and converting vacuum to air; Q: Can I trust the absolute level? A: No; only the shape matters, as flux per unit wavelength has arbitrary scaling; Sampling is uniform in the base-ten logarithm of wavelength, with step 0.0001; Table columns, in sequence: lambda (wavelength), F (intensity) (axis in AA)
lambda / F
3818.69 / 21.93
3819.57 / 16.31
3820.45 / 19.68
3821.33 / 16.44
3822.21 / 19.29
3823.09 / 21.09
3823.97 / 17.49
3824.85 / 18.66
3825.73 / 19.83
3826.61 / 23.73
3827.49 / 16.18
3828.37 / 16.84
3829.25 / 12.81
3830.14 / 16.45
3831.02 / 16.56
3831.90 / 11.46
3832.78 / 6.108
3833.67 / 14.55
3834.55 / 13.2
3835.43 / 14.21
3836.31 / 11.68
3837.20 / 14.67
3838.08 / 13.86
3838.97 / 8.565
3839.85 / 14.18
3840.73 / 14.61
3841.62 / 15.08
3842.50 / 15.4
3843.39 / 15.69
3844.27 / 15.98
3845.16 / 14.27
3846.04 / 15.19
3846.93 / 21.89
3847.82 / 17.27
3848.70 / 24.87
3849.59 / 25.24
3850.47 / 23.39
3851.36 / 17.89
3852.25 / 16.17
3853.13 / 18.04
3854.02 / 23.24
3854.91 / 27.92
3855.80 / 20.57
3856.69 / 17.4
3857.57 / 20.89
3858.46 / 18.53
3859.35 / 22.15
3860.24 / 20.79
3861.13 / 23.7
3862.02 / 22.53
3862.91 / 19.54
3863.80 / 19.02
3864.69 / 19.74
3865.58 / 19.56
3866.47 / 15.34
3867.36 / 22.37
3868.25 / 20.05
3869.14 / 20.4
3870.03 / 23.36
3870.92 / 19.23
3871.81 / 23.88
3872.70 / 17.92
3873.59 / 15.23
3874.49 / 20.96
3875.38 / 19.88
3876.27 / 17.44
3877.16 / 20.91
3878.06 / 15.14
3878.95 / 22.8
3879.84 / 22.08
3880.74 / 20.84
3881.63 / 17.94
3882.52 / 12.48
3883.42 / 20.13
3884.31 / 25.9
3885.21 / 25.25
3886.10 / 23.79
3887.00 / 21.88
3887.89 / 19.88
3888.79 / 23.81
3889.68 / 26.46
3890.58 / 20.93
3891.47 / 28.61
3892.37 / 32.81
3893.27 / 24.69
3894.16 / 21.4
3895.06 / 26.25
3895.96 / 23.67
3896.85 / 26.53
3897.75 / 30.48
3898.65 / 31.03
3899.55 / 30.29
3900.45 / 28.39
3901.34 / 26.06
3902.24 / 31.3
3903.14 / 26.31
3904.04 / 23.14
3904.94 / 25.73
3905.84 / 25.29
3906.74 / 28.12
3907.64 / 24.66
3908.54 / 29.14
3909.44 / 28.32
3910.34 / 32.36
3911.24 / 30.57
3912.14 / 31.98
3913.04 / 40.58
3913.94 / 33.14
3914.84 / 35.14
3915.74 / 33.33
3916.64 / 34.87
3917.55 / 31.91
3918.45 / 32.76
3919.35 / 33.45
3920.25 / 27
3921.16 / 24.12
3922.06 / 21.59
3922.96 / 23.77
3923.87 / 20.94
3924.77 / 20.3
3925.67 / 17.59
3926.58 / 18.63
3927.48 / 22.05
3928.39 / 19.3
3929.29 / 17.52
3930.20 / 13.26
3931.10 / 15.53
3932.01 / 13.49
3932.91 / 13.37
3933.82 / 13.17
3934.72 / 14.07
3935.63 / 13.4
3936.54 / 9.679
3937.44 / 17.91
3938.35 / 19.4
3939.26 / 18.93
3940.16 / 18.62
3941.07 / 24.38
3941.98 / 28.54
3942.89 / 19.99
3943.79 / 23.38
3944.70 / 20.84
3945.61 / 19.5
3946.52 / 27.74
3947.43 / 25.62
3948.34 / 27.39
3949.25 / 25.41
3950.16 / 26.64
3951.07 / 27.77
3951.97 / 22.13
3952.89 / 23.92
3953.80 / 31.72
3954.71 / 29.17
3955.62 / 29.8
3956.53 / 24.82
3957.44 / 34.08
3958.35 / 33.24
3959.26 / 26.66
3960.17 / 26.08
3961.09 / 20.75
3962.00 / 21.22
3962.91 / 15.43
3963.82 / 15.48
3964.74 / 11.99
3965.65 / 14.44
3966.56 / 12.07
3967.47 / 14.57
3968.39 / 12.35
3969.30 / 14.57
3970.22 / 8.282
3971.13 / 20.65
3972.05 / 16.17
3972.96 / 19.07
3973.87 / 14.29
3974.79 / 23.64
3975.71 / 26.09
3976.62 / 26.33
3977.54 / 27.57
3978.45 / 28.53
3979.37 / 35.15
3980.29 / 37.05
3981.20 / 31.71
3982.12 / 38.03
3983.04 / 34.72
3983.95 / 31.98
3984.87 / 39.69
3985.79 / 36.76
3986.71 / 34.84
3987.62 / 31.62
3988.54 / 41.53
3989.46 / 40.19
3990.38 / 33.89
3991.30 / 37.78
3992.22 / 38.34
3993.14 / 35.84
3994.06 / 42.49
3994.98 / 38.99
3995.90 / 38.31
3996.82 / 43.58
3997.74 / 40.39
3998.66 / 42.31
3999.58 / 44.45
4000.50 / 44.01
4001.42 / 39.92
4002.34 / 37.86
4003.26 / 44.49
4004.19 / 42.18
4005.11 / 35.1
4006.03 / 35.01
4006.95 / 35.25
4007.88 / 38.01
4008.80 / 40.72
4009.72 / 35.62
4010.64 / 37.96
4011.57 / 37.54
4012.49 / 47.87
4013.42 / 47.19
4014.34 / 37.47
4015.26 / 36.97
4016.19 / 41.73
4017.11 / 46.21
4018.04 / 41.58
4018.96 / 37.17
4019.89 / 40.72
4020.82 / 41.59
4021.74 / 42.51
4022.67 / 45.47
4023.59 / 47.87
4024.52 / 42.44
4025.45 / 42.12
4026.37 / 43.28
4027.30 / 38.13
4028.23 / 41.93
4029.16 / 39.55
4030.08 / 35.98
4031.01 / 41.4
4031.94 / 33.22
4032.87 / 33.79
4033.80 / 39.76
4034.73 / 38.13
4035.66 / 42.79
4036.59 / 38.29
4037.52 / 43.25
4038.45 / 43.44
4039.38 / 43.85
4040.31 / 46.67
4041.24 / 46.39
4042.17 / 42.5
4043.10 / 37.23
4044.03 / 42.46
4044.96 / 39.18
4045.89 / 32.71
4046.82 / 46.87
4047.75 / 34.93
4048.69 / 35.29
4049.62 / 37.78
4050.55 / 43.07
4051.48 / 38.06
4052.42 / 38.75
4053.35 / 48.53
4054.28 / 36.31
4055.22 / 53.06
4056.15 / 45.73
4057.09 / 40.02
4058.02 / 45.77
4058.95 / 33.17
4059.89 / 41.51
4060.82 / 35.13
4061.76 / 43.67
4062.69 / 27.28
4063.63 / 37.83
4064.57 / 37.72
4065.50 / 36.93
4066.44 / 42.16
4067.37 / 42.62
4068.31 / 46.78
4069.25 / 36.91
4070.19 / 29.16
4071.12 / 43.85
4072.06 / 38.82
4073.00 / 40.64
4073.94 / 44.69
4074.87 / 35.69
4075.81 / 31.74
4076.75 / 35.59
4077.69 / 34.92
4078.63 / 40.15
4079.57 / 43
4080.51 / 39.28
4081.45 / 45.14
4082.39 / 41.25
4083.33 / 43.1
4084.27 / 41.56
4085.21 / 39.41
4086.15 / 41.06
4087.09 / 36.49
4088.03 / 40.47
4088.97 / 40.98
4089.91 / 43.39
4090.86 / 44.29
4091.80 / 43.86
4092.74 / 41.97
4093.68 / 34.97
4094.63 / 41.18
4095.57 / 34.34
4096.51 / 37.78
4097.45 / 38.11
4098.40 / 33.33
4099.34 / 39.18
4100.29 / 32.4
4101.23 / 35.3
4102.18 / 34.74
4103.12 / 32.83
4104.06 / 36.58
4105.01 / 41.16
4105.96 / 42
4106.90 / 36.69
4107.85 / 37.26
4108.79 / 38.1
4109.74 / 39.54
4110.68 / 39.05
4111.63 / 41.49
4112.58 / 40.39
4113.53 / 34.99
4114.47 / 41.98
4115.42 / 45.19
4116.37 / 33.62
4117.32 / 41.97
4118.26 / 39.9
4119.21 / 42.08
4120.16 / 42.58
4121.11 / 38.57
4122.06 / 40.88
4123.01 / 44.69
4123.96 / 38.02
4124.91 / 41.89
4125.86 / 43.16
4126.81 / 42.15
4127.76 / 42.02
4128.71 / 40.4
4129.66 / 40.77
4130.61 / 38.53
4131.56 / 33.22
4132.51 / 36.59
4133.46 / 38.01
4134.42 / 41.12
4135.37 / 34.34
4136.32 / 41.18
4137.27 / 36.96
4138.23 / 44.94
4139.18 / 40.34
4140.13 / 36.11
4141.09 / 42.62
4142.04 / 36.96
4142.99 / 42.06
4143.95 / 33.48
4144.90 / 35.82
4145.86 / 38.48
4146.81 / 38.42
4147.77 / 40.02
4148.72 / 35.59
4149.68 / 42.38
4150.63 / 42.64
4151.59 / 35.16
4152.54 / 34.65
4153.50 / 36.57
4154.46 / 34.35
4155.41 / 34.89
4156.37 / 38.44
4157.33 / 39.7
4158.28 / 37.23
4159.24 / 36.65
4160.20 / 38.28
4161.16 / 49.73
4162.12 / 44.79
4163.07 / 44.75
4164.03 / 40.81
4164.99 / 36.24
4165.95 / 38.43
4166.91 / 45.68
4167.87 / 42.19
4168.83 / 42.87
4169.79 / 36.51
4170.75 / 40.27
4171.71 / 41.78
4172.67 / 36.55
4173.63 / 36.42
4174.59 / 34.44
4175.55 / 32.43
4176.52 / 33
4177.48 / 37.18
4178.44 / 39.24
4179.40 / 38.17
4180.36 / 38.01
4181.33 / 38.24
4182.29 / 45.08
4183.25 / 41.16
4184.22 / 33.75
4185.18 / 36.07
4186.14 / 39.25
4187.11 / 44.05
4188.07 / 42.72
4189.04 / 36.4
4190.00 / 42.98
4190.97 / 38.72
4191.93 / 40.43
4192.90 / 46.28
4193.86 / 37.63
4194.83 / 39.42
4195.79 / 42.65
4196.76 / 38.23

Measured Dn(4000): 1.9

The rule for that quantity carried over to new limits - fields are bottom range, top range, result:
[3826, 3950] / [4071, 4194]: 2.05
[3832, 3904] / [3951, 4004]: 1.52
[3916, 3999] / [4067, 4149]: 1.66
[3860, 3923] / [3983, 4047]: 1.71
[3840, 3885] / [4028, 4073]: 2.24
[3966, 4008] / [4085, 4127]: 1.29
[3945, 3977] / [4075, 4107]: 1.88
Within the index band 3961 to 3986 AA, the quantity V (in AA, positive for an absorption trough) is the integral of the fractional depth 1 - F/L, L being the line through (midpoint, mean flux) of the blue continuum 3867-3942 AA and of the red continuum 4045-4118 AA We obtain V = 5.6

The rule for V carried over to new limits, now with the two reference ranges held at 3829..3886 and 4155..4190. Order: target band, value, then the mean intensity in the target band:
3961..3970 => 3.8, 14.9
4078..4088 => -2.3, 40.9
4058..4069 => -2.3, 38.9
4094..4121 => -2.6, 38.3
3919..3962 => 3.1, 22.2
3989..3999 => -4.3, 39.2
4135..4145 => -0.4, 38.8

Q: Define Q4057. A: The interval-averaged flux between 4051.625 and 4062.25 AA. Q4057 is 41.8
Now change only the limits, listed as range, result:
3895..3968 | 24.1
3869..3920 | 25.7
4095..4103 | 35.6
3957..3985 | 23.4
